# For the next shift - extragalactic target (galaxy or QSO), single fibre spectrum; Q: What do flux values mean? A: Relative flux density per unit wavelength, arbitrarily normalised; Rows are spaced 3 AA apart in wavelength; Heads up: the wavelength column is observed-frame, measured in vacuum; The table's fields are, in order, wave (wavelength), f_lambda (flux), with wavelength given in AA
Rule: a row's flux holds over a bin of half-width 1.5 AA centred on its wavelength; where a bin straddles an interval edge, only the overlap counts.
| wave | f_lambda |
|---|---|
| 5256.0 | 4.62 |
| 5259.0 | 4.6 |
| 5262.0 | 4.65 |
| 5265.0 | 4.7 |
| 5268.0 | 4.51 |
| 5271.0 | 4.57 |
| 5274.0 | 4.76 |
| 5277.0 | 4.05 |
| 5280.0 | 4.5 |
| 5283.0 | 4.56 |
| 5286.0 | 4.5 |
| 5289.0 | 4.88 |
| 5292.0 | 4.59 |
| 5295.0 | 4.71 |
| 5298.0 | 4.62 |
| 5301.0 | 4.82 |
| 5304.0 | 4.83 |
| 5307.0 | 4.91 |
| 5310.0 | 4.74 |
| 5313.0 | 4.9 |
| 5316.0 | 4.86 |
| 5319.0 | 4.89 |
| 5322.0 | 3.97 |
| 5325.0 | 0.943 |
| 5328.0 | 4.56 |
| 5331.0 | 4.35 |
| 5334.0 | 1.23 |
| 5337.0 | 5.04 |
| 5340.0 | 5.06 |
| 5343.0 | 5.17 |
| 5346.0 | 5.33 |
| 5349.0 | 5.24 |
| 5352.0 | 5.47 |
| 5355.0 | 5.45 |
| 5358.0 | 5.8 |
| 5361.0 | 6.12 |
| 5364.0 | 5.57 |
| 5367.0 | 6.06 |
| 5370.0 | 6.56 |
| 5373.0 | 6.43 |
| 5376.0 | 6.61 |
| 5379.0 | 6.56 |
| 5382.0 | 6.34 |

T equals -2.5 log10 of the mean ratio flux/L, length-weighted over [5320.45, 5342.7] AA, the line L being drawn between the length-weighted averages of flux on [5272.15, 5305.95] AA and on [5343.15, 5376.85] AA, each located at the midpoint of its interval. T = 0.41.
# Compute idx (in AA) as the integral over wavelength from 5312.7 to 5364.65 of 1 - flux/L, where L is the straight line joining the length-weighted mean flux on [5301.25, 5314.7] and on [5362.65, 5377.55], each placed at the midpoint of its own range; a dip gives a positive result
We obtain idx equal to 8.6 AA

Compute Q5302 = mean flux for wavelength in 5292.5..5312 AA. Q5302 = 4.77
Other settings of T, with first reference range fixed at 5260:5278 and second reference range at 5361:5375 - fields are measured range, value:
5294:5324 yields 0.12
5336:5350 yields 0.12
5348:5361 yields 0.07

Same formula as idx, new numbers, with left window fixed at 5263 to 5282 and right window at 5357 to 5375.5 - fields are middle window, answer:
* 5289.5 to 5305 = 0.7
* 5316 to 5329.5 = 4.1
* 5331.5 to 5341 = 3.1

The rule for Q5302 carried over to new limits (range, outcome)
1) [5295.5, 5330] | 4.38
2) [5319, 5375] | 4.92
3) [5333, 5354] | 4.75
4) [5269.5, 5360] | 4.59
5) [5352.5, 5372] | 5.92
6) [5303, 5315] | 4.85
